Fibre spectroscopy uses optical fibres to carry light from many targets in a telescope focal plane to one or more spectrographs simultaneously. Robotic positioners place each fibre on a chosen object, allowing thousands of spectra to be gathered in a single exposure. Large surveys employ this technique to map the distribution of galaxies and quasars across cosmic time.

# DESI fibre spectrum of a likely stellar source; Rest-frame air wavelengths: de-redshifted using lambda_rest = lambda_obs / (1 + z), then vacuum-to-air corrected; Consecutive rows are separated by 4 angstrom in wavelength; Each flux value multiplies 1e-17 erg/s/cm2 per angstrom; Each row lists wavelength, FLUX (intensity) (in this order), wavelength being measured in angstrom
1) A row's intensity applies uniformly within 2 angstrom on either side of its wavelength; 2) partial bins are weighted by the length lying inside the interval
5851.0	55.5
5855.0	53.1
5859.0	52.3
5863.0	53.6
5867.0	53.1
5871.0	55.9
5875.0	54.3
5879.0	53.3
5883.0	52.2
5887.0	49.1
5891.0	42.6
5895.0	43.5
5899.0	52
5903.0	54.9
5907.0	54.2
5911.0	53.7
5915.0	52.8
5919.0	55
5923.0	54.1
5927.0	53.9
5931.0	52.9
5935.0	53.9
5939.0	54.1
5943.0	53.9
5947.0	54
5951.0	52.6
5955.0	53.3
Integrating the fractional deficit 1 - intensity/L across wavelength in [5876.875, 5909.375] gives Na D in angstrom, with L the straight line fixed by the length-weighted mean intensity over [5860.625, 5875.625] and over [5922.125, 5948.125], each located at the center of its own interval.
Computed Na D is 2.26 angstrom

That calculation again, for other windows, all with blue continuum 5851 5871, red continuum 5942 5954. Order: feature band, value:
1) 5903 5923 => -0.2 angstrom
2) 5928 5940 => 0.0 angstrom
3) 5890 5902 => 1.4 angstrom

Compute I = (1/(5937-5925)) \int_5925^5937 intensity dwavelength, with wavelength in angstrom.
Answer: 53.6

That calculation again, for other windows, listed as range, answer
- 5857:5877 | 53.8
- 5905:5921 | 53.9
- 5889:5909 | 49.4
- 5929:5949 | 53.8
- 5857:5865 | 53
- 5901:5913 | 54.3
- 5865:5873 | 54.5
